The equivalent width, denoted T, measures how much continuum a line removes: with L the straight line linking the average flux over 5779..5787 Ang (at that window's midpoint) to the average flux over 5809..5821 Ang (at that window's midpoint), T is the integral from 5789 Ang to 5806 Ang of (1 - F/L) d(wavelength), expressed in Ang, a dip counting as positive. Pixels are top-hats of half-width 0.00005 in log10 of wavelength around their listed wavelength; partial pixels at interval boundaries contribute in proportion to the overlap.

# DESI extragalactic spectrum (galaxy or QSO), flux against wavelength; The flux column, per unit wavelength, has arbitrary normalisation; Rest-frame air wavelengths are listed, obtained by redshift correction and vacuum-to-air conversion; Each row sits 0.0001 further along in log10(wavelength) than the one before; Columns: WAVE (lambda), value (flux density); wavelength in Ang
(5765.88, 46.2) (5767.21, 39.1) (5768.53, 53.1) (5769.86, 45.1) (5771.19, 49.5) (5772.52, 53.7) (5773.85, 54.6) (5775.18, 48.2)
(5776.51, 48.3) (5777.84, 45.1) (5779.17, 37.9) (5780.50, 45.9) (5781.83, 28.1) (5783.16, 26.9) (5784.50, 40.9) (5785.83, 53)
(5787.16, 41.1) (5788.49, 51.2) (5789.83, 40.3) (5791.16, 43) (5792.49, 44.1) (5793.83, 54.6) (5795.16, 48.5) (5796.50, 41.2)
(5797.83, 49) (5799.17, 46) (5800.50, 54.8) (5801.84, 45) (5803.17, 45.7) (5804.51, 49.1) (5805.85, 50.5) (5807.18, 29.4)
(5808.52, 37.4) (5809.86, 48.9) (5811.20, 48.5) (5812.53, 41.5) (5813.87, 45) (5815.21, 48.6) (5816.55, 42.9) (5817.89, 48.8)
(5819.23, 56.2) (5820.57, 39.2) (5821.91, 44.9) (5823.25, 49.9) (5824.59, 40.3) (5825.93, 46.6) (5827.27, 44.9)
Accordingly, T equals -1.8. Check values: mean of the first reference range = 39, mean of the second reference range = 46.6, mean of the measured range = 47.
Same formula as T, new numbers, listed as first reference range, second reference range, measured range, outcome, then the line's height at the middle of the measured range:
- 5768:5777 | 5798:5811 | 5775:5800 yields 2.14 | 48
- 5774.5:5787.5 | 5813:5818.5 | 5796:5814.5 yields -0.20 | 44.7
